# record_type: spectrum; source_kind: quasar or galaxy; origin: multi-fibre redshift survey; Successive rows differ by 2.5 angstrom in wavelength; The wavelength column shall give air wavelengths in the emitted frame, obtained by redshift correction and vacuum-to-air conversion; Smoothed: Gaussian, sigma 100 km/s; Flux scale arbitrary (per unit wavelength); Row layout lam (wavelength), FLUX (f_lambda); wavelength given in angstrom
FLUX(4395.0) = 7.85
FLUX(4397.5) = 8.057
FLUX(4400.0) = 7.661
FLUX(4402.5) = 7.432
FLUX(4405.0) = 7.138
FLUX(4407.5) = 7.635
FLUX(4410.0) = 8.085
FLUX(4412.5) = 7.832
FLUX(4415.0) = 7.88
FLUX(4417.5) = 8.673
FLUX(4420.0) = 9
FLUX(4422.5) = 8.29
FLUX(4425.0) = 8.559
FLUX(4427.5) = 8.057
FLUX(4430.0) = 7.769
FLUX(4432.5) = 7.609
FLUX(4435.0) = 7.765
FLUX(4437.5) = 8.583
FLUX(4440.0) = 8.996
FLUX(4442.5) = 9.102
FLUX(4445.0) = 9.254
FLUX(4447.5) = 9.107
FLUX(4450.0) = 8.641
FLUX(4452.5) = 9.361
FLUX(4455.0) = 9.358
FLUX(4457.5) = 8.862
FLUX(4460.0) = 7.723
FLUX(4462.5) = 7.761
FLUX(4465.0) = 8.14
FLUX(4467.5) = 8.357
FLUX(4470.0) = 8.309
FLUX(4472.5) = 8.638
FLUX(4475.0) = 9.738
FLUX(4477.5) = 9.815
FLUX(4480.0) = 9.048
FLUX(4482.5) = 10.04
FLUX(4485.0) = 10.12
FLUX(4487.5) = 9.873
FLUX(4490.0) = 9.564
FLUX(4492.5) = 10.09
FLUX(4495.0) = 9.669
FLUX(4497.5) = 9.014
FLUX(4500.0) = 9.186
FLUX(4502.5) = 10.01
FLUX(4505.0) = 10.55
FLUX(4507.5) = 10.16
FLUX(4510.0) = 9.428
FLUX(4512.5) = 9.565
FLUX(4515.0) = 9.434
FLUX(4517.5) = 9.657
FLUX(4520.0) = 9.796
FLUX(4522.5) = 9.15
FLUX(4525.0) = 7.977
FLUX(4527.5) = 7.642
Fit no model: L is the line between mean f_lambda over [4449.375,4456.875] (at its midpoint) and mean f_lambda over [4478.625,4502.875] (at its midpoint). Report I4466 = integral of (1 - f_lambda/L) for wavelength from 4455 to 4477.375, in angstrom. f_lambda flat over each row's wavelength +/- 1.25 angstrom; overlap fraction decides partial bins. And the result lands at 1.8 angstrom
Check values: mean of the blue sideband 9.14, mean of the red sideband 9.65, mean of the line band 8.56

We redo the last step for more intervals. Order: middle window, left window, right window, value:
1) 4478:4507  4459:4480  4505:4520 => -1.7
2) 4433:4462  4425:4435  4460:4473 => -2.6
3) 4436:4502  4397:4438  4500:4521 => -0.8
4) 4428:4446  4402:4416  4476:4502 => -0.1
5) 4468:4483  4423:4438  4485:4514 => 0.0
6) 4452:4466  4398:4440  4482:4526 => 0.4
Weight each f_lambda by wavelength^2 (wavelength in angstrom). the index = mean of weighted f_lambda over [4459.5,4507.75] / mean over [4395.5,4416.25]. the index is 1.25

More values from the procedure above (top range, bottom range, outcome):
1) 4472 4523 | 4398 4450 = 1.21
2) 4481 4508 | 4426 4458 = 1.16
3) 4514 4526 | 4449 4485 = 1.06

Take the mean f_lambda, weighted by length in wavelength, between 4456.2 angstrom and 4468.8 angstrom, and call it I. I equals 8.17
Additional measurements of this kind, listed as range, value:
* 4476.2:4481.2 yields 9.44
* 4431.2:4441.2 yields 8.23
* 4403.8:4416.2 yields 7.72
